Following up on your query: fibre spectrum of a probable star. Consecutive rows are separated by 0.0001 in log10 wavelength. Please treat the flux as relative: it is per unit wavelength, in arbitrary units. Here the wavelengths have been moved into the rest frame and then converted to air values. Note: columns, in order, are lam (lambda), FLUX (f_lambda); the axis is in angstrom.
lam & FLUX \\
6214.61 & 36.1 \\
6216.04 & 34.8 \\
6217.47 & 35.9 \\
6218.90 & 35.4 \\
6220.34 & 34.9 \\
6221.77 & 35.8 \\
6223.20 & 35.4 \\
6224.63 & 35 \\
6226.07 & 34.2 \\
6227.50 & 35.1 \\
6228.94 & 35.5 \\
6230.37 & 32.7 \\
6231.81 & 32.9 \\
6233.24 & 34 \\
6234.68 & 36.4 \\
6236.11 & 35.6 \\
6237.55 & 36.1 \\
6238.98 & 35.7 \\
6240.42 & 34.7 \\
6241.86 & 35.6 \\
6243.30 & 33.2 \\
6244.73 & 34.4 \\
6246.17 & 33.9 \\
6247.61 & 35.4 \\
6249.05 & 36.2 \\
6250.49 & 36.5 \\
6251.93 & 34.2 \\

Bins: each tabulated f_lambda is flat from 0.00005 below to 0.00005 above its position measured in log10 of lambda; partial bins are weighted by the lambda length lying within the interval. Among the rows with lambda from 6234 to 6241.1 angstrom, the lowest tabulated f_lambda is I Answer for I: 34.7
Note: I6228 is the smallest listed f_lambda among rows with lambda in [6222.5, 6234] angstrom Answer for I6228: 32.7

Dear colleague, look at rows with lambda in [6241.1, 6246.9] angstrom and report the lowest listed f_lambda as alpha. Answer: 33.2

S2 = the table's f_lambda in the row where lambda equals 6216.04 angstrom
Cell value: 34.8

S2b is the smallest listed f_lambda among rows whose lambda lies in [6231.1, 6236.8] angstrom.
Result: 32.9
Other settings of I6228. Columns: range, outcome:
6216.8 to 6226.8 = 34.2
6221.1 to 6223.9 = 35.4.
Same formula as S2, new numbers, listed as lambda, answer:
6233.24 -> 34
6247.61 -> 35.4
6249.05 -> 36.2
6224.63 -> 35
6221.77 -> 35.8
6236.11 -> 35.6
